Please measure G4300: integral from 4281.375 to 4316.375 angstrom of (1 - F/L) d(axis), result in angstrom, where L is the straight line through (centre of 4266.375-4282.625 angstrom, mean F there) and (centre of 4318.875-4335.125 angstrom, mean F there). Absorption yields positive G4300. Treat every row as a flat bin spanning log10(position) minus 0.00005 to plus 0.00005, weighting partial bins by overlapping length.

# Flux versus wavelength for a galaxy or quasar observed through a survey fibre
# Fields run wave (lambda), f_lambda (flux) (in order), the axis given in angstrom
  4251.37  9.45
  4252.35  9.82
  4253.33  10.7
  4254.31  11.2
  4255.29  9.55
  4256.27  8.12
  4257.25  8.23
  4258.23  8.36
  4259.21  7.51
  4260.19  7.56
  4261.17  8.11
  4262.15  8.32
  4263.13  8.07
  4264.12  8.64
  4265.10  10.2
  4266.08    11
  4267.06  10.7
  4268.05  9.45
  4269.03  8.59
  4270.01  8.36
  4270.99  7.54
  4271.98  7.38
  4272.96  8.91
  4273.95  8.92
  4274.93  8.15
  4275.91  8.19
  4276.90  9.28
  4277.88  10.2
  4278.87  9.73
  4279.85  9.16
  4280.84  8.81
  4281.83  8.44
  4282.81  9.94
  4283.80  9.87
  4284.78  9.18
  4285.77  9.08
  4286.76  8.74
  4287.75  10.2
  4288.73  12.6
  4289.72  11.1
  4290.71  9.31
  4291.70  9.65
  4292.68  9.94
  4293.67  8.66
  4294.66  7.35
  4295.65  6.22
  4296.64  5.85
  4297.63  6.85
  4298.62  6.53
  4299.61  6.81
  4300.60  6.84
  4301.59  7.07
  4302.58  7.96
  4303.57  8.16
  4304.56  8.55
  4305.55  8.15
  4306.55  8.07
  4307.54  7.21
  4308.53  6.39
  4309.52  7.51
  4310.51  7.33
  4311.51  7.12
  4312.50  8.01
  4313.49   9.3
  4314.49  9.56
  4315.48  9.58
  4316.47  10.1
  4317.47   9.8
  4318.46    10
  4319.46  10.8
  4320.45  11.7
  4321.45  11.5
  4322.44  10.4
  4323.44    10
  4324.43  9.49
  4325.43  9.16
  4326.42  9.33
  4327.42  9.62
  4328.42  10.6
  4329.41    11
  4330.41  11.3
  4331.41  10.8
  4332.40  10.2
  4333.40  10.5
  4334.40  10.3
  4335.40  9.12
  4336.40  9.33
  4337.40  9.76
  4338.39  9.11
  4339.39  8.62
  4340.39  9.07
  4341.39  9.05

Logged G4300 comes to 4.31 angstrom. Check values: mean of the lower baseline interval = 8.91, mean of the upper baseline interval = 10.4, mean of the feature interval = 8.4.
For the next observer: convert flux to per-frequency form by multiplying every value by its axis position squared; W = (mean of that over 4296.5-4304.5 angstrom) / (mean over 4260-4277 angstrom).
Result 0.8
